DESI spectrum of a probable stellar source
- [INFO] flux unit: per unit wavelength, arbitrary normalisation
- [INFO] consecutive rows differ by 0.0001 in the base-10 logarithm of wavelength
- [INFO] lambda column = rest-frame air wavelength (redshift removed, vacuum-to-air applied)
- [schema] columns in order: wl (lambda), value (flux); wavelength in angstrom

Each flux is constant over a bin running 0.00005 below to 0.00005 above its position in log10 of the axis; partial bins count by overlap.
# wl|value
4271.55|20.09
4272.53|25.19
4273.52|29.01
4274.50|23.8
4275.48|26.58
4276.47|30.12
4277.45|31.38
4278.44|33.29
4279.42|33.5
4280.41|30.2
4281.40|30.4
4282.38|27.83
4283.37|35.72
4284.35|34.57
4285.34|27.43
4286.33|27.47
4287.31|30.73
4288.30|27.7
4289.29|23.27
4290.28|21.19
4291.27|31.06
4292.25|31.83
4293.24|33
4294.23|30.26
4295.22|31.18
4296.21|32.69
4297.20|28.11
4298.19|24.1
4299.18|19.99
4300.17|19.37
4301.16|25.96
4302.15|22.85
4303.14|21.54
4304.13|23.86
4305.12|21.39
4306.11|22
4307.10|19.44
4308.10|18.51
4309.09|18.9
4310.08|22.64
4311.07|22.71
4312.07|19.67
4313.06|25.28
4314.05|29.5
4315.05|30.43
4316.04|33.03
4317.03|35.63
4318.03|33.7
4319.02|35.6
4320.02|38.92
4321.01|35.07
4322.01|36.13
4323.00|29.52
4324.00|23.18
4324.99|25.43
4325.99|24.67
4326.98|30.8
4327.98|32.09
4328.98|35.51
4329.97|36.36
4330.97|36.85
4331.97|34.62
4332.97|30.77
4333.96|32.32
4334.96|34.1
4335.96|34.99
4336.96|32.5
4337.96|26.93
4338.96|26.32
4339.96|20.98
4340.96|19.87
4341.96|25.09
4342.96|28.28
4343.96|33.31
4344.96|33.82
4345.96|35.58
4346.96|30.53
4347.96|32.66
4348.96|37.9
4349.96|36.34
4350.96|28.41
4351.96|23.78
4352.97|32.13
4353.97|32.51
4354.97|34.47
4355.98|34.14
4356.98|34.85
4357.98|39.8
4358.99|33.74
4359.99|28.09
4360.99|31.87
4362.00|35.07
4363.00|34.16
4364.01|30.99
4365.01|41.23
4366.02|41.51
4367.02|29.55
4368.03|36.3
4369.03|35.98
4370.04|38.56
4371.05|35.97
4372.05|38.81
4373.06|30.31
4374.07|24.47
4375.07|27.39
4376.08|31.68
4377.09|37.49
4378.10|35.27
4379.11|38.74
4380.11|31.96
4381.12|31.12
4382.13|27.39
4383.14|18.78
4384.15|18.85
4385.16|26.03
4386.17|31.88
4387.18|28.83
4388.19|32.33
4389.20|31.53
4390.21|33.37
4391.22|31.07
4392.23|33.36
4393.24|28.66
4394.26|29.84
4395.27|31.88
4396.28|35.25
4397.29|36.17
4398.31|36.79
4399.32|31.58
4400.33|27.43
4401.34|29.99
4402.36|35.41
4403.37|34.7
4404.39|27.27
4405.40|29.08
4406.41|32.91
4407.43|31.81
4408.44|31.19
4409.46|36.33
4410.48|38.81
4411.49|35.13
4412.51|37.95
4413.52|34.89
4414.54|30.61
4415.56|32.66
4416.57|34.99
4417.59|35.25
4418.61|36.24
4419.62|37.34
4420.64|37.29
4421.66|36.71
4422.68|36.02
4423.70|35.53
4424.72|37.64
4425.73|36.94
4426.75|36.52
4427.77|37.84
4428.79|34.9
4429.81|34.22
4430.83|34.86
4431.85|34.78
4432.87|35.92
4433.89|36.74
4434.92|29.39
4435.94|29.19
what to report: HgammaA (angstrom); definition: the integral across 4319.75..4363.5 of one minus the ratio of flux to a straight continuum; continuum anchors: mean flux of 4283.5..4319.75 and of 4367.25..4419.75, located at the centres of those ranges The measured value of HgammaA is -3.7 angstrom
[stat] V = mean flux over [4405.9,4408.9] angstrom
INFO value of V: 32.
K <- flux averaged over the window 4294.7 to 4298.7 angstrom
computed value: 29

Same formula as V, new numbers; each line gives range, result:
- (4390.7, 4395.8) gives 31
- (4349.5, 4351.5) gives 32.2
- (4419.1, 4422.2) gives 37.1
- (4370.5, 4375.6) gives 31.5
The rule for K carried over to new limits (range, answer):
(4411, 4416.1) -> 34.3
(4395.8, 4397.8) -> 35.7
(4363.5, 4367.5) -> 35.9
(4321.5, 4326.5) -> 27.8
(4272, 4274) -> 26.9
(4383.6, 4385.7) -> 22.5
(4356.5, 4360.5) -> 34.1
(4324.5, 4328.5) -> 28.3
